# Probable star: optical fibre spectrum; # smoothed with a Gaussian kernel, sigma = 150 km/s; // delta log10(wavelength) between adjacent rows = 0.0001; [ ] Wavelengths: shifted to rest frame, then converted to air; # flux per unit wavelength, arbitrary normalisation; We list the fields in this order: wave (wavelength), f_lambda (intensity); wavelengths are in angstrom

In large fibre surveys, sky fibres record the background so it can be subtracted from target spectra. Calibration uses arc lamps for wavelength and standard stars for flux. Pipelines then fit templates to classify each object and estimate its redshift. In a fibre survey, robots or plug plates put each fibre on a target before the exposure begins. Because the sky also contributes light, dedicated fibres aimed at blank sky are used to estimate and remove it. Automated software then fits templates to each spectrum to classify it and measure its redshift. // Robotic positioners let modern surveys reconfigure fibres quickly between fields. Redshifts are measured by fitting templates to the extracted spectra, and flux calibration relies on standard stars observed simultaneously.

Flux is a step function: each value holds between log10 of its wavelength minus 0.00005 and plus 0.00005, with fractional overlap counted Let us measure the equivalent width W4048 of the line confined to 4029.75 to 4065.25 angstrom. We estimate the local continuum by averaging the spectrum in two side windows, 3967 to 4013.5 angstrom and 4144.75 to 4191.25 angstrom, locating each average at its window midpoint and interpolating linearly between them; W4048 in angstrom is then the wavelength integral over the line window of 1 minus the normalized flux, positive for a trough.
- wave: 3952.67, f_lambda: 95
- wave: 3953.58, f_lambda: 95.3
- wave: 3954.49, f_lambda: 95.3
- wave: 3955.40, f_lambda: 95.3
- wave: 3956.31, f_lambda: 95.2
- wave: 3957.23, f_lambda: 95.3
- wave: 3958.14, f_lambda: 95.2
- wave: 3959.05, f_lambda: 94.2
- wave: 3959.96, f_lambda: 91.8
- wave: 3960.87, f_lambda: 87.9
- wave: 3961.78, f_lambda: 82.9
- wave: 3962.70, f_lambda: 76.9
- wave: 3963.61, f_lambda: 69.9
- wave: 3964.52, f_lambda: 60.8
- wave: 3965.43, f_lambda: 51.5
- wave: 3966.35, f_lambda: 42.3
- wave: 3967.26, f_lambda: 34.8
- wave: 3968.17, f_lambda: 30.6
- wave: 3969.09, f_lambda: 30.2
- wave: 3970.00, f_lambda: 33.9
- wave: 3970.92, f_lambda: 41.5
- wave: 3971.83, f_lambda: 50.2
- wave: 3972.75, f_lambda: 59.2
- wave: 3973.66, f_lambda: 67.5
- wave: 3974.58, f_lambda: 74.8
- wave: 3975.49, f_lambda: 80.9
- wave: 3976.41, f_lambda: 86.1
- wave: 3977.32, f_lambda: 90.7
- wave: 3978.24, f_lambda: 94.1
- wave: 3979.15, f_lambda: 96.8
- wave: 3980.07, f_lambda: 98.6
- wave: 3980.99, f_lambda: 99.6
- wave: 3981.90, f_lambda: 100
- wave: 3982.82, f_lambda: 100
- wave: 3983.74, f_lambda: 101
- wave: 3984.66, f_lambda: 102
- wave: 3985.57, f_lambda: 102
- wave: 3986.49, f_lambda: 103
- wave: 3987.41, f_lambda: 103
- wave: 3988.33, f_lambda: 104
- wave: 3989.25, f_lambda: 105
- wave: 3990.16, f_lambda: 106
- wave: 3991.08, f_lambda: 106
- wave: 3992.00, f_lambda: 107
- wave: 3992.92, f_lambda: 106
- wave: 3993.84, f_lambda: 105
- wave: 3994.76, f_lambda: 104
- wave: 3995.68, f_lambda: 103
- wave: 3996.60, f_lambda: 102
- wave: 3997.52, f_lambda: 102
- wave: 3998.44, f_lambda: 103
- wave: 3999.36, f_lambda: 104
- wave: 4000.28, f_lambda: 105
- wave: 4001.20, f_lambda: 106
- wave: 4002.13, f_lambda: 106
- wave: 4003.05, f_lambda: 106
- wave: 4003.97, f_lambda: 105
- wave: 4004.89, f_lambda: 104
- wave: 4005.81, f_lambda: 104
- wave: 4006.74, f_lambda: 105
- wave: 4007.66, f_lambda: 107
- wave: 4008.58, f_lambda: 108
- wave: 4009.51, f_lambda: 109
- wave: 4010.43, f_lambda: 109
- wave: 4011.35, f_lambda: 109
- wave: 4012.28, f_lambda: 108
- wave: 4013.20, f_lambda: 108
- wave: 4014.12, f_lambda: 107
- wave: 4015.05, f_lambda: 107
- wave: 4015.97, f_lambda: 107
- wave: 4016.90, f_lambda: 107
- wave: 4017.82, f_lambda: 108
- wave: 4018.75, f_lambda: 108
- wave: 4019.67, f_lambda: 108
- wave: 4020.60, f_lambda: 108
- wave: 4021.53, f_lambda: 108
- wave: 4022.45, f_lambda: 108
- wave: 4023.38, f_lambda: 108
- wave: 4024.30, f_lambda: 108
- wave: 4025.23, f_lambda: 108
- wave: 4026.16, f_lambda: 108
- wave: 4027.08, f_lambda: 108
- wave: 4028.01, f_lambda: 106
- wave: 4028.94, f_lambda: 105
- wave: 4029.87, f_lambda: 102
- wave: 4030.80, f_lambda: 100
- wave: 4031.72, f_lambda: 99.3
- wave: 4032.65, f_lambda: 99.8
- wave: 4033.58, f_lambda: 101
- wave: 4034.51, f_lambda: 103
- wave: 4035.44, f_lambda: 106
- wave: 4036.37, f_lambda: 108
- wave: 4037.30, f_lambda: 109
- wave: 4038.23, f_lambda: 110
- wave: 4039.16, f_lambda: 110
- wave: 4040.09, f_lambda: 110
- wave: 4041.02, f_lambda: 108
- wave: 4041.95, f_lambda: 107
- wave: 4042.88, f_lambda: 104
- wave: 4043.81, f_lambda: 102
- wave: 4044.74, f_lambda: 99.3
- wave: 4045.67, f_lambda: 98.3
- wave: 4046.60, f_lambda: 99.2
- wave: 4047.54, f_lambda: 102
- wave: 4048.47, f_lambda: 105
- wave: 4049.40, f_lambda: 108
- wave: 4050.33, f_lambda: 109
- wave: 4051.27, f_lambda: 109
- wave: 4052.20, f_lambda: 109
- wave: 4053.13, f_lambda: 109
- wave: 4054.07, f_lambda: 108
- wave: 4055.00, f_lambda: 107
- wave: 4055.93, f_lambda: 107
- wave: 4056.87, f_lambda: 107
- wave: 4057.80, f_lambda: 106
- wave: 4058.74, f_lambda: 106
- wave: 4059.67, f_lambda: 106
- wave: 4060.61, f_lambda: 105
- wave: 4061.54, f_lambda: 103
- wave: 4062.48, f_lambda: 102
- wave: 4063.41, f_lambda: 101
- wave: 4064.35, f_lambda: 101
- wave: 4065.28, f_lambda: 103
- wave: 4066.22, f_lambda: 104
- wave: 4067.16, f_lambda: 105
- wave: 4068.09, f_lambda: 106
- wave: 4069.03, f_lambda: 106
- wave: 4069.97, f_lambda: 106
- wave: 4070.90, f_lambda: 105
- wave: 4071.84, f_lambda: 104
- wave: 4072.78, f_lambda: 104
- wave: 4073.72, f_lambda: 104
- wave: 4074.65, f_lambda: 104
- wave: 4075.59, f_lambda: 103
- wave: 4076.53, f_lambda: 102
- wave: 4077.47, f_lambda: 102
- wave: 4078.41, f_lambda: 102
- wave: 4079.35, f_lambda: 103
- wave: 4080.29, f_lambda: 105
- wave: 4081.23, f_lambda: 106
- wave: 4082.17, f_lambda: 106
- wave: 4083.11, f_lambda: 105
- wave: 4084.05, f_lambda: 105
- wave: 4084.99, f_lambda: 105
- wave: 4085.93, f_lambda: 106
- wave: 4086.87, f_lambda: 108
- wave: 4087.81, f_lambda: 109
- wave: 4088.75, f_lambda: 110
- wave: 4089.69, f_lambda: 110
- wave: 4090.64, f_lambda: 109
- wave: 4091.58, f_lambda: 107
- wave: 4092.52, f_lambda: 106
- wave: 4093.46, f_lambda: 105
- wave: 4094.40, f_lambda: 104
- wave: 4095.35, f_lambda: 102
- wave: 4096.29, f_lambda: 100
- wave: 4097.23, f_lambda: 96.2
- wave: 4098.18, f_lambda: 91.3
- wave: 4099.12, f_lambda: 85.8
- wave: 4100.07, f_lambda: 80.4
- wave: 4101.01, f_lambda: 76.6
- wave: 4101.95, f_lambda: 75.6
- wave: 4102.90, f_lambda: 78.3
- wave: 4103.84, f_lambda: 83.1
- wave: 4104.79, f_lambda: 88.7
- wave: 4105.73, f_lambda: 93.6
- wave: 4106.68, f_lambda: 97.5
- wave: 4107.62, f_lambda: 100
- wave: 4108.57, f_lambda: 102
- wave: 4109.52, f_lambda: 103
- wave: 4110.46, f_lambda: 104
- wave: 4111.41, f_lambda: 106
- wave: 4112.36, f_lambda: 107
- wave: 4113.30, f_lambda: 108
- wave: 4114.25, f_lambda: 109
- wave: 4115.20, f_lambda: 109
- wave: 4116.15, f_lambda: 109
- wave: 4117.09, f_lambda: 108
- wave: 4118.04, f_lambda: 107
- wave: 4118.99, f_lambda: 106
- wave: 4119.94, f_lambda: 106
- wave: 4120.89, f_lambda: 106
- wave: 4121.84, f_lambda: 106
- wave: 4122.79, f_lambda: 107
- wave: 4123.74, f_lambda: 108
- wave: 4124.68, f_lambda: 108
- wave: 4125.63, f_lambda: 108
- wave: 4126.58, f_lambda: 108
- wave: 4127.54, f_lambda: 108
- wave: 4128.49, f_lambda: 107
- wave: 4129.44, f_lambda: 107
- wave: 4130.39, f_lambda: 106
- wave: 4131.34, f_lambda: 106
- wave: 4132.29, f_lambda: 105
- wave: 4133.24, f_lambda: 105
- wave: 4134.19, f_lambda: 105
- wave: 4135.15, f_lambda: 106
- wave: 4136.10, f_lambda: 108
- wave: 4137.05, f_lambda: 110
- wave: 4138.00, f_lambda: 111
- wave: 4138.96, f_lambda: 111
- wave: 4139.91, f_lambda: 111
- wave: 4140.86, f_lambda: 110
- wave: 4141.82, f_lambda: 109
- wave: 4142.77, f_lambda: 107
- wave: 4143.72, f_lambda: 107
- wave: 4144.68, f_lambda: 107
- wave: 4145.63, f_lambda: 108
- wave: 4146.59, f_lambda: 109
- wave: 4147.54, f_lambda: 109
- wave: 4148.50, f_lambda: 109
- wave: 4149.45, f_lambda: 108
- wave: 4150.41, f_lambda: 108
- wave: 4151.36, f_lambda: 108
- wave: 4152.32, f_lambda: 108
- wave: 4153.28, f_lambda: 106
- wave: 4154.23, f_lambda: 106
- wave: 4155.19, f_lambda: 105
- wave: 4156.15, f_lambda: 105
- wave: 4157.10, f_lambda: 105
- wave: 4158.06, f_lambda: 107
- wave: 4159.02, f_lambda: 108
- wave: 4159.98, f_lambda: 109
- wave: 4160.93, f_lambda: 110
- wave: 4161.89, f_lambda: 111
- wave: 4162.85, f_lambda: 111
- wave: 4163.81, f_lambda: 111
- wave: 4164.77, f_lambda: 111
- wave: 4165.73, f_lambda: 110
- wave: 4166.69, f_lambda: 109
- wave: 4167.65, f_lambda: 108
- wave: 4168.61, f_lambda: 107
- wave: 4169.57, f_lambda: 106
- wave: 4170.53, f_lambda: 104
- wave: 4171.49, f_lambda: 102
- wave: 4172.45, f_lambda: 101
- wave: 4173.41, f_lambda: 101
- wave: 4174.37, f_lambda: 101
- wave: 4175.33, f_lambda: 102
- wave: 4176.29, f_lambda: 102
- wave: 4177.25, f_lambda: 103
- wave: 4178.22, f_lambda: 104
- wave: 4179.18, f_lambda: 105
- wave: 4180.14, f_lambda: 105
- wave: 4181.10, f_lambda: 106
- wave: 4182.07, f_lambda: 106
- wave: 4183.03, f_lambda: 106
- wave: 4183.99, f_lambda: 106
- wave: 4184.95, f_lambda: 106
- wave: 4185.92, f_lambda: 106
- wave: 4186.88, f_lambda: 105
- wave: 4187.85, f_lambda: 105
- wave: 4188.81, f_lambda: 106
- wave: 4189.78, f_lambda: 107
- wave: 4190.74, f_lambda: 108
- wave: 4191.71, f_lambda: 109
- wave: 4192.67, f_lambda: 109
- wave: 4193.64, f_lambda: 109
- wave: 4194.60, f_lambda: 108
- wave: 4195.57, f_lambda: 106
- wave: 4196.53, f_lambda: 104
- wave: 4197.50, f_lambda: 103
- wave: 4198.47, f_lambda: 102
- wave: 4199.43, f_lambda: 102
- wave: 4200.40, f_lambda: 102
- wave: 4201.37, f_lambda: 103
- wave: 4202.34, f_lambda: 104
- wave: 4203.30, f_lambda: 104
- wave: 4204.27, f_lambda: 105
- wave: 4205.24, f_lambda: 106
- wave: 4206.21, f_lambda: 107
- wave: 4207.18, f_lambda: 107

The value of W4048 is -2.7 angstrom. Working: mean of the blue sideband 93.1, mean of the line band 105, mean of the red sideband 106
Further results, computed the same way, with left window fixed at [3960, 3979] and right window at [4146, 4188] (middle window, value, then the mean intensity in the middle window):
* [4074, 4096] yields -4.2 angstrom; 105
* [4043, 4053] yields -2.9 angstrom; 104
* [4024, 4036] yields -4.3 angstrom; 104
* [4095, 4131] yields -2.1 angstrom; 100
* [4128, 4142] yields -1.2 angstrom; 108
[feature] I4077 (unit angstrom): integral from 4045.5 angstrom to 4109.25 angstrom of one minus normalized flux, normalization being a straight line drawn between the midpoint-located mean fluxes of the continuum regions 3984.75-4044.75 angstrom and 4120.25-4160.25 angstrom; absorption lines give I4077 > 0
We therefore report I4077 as 2.8 angstrom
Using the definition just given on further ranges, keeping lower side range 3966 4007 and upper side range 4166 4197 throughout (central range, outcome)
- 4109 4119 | -0.7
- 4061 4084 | -1.8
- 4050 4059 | -1.2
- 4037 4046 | -1.1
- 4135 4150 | -1.0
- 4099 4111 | 1.1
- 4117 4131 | -0.9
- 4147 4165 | -0.8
